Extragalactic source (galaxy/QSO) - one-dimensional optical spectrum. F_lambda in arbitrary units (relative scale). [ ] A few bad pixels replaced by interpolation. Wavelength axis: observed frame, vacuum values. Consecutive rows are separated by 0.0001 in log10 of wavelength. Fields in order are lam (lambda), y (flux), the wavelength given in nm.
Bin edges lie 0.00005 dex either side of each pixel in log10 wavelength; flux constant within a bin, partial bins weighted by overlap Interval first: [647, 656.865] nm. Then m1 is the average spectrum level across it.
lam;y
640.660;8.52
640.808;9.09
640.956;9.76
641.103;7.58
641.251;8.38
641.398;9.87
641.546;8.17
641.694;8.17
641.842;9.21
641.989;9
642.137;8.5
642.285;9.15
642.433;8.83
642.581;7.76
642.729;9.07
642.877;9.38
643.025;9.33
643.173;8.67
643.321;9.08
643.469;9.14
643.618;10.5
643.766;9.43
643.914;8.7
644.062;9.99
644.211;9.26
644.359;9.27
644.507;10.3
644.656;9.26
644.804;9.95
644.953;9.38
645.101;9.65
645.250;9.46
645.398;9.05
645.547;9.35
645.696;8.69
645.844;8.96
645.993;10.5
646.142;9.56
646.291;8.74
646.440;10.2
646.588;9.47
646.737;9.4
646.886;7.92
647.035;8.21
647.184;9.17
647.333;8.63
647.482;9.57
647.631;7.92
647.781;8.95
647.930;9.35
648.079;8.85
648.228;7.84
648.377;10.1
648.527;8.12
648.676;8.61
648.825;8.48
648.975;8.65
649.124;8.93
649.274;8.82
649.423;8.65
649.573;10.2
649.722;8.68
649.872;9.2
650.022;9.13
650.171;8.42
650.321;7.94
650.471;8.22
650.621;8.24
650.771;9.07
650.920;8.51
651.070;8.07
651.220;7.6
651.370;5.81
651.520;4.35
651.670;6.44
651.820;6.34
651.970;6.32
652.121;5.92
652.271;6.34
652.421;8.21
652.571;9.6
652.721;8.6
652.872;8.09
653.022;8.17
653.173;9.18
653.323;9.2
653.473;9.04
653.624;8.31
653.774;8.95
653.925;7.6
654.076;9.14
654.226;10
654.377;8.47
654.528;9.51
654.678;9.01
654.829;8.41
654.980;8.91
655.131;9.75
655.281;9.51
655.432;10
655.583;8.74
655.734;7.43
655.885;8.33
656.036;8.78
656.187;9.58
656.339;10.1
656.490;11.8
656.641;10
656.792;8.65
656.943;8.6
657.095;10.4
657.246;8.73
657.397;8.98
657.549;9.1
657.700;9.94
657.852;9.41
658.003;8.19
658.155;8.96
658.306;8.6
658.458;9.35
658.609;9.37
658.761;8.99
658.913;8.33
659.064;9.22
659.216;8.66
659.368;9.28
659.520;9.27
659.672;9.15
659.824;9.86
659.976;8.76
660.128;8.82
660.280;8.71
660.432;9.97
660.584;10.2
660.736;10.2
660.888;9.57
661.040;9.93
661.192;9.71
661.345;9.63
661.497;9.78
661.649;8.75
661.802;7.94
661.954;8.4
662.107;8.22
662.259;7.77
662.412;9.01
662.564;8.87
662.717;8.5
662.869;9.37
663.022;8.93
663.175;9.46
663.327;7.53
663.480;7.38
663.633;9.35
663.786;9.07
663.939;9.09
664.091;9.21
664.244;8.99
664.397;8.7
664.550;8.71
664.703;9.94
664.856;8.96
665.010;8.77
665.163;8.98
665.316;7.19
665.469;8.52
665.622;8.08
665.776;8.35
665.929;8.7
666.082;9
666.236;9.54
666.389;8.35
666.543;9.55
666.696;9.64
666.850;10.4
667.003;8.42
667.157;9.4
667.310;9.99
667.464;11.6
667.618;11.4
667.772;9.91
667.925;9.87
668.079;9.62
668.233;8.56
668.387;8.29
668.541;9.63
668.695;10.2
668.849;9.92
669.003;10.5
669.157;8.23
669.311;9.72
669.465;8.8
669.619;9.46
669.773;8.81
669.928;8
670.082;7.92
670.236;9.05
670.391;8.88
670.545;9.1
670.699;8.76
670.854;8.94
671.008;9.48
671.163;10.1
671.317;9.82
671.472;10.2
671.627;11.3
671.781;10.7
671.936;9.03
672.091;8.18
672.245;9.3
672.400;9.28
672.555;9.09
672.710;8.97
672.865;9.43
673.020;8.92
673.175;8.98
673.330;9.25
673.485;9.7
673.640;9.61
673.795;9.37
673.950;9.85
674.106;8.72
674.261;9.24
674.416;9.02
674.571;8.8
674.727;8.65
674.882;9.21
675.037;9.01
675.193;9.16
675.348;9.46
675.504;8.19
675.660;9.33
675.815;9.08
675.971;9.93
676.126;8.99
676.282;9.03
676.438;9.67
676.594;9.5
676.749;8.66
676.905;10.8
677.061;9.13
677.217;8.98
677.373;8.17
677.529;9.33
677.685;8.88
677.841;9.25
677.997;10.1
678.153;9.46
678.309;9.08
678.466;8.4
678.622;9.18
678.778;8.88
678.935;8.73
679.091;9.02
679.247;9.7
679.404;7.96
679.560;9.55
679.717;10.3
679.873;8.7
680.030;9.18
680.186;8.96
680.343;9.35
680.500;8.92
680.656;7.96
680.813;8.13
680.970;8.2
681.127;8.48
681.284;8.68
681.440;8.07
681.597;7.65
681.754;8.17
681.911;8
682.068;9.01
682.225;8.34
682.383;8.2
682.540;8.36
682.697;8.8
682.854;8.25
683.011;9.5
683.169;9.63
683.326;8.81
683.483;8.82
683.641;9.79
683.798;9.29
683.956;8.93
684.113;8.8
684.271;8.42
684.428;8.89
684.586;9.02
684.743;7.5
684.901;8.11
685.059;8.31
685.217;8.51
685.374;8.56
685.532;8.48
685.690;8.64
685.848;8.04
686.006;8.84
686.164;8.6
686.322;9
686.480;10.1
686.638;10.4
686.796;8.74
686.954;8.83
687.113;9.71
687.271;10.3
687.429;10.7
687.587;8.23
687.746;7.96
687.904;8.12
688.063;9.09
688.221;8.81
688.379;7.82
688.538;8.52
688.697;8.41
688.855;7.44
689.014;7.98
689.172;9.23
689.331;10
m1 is 8.56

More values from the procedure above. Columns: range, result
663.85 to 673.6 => 9.26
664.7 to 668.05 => 9.29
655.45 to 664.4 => 9.09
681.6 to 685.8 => 8.64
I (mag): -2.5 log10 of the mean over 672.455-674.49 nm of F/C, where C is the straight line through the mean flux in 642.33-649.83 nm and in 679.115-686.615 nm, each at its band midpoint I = -0.05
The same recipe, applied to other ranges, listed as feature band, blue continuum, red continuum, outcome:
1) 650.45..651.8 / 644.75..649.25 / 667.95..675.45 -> 0.24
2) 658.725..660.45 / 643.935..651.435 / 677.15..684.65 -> -0.02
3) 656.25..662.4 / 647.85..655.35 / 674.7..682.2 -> -0.08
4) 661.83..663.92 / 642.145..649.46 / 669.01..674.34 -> 0.07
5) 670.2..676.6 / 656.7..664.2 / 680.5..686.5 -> -0.06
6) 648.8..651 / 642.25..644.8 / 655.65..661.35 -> 0.06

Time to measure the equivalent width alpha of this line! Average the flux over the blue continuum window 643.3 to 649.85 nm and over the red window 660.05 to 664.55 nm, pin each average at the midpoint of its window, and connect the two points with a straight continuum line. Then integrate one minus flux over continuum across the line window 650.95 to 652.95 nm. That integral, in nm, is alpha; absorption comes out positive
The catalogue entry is 0.44 nm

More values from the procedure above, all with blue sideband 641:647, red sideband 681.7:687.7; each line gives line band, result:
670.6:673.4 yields -0.149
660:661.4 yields -0.089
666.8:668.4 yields -0.149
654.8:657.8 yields -0.078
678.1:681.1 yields -0.008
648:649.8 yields 0.057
